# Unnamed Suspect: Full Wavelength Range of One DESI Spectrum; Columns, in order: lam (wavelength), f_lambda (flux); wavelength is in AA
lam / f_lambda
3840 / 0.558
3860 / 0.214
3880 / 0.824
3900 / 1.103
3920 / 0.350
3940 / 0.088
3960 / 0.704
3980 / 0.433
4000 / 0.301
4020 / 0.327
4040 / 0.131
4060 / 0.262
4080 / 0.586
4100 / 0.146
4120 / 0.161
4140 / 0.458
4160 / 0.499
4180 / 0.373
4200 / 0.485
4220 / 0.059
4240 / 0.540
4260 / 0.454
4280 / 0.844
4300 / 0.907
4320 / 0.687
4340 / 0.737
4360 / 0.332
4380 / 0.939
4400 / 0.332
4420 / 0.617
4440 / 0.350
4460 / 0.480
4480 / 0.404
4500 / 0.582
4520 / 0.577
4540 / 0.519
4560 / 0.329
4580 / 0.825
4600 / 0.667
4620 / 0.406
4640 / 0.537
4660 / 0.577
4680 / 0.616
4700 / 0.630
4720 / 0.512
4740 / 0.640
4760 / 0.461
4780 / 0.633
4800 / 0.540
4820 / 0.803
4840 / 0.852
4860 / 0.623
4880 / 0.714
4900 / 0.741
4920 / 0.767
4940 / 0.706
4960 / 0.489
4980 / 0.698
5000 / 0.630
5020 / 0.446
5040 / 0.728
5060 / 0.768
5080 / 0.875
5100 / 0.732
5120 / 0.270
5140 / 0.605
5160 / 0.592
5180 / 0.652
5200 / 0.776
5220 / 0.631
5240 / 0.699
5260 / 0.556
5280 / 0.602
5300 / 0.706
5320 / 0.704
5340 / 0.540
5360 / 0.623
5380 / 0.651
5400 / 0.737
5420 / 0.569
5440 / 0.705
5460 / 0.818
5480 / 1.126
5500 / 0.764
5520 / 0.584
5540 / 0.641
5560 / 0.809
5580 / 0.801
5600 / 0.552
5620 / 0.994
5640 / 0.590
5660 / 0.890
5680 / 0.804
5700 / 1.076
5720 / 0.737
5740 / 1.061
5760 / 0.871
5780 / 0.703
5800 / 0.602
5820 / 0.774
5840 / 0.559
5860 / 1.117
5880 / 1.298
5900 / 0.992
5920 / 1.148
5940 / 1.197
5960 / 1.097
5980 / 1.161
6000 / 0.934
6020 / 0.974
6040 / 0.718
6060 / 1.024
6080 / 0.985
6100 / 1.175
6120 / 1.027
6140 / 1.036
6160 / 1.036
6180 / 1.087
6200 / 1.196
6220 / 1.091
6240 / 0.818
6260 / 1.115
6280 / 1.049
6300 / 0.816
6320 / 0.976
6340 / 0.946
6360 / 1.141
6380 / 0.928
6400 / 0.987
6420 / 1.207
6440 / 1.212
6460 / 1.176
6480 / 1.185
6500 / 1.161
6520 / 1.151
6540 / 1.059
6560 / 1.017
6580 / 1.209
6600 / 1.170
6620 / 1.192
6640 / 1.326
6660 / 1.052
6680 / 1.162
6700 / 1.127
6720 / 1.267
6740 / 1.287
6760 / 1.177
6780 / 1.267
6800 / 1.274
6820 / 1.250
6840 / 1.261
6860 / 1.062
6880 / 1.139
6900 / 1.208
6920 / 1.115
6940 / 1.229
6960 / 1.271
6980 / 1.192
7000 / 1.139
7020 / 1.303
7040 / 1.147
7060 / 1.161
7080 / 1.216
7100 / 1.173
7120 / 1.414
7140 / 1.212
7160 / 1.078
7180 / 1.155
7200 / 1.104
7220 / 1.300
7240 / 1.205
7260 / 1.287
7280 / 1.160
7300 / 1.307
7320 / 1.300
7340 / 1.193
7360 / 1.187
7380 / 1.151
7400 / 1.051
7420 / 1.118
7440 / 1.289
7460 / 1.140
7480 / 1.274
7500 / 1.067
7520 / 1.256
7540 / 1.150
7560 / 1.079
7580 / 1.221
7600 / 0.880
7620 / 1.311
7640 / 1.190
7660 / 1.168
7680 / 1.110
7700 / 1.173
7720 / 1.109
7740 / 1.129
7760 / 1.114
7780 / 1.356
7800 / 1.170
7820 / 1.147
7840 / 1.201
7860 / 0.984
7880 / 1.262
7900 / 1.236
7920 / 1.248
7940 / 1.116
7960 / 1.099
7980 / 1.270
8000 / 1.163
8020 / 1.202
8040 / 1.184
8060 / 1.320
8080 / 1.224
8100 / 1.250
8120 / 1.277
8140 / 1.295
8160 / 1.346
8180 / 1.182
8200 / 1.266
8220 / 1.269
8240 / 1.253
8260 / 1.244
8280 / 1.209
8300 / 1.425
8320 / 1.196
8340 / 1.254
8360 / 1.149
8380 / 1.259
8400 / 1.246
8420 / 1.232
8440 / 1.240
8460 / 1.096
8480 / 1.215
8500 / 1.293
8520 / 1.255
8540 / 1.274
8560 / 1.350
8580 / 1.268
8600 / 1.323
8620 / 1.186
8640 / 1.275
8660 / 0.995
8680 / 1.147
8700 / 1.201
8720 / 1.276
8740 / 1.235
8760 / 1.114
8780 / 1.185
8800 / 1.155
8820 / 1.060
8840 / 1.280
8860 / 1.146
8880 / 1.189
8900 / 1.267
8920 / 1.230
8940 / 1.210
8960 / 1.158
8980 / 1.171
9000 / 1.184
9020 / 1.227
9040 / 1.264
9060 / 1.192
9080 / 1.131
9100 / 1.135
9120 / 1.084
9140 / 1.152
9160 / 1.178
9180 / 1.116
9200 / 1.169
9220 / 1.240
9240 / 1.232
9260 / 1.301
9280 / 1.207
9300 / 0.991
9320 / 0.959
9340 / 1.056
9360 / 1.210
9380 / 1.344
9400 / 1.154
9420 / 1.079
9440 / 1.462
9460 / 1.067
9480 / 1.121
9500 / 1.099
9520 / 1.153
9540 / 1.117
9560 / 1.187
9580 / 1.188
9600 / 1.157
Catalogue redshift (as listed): 0.47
